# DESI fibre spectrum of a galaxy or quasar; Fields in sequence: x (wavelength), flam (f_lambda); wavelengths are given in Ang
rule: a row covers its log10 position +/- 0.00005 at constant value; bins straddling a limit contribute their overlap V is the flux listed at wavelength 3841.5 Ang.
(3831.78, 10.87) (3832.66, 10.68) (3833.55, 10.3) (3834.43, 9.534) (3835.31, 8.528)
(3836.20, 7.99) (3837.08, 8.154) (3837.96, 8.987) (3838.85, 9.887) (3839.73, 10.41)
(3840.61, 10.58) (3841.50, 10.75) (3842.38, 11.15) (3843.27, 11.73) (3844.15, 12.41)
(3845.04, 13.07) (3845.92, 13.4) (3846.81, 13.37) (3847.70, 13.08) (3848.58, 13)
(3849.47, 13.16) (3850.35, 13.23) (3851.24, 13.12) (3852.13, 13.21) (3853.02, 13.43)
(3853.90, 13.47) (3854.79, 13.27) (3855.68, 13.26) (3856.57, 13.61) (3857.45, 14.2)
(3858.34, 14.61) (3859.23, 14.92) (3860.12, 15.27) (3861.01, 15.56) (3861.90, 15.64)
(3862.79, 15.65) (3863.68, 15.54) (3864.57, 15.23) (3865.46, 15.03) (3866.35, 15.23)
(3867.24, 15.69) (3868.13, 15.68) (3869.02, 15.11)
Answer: 10.75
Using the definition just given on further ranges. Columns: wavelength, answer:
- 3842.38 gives 11.15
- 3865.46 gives 15.03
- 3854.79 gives 13.27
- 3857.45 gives 14.2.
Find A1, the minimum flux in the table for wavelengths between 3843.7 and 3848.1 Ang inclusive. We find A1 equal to 12.41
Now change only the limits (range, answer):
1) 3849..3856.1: 13.12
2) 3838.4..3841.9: 9.887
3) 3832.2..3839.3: 7.99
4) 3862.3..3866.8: 15.03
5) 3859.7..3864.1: 15.27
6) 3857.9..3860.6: 14.61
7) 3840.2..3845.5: 10.58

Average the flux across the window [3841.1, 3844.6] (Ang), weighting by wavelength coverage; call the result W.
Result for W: 11.5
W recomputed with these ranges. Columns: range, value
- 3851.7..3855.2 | 13.4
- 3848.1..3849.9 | 13.1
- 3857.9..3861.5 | 15.1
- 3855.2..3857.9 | 13.7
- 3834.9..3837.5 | 8.21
